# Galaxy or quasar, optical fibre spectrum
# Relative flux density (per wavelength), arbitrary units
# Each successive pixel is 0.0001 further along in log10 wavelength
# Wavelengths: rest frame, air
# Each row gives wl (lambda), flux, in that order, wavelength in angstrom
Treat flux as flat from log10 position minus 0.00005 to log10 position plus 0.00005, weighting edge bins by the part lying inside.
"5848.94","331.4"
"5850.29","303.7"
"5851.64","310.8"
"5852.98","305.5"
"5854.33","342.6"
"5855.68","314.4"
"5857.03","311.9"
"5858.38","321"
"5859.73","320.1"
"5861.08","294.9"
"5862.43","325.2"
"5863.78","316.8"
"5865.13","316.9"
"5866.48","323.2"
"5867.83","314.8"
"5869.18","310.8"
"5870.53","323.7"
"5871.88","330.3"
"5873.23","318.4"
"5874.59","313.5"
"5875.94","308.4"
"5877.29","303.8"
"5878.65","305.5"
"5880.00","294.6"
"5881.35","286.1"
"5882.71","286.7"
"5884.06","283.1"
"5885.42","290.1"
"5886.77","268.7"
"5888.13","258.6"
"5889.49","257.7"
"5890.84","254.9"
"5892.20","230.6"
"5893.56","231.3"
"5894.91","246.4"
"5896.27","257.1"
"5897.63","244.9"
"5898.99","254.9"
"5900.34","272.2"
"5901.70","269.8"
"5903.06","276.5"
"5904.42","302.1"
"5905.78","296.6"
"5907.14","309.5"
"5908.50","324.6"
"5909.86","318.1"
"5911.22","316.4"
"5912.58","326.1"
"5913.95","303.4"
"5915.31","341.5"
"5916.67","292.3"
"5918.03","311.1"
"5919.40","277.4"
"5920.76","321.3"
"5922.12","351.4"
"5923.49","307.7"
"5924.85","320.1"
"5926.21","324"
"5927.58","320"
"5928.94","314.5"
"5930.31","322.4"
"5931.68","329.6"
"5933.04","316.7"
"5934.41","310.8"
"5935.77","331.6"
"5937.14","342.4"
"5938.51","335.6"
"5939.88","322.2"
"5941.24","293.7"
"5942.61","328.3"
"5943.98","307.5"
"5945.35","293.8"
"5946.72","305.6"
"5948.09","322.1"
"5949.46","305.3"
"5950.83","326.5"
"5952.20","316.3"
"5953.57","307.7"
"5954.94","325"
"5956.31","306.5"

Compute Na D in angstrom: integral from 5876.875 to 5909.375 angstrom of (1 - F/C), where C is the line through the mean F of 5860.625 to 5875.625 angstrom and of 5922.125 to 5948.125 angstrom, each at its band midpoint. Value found 4.36 angstrom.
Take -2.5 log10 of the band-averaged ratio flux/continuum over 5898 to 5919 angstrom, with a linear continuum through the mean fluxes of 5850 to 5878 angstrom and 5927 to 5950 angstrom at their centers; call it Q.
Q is 0.06 mag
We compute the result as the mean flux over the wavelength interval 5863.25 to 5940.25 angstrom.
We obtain 301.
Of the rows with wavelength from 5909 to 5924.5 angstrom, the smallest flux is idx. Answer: 277.4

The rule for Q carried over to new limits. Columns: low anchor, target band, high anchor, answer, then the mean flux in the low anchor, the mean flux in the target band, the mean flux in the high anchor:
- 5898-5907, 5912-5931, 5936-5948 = -0.07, 279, 316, 317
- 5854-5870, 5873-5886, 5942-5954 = 0.06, 317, 298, 312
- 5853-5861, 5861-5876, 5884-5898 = -0.07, 318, 318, 256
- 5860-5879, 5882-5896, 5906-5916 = 0.21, 315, 261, 319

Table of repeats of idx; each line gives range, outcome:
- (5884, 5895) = 230.6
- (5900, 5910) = 269.8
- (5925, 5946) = 293.7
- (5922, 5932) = 307.7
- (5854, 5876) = 294.9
